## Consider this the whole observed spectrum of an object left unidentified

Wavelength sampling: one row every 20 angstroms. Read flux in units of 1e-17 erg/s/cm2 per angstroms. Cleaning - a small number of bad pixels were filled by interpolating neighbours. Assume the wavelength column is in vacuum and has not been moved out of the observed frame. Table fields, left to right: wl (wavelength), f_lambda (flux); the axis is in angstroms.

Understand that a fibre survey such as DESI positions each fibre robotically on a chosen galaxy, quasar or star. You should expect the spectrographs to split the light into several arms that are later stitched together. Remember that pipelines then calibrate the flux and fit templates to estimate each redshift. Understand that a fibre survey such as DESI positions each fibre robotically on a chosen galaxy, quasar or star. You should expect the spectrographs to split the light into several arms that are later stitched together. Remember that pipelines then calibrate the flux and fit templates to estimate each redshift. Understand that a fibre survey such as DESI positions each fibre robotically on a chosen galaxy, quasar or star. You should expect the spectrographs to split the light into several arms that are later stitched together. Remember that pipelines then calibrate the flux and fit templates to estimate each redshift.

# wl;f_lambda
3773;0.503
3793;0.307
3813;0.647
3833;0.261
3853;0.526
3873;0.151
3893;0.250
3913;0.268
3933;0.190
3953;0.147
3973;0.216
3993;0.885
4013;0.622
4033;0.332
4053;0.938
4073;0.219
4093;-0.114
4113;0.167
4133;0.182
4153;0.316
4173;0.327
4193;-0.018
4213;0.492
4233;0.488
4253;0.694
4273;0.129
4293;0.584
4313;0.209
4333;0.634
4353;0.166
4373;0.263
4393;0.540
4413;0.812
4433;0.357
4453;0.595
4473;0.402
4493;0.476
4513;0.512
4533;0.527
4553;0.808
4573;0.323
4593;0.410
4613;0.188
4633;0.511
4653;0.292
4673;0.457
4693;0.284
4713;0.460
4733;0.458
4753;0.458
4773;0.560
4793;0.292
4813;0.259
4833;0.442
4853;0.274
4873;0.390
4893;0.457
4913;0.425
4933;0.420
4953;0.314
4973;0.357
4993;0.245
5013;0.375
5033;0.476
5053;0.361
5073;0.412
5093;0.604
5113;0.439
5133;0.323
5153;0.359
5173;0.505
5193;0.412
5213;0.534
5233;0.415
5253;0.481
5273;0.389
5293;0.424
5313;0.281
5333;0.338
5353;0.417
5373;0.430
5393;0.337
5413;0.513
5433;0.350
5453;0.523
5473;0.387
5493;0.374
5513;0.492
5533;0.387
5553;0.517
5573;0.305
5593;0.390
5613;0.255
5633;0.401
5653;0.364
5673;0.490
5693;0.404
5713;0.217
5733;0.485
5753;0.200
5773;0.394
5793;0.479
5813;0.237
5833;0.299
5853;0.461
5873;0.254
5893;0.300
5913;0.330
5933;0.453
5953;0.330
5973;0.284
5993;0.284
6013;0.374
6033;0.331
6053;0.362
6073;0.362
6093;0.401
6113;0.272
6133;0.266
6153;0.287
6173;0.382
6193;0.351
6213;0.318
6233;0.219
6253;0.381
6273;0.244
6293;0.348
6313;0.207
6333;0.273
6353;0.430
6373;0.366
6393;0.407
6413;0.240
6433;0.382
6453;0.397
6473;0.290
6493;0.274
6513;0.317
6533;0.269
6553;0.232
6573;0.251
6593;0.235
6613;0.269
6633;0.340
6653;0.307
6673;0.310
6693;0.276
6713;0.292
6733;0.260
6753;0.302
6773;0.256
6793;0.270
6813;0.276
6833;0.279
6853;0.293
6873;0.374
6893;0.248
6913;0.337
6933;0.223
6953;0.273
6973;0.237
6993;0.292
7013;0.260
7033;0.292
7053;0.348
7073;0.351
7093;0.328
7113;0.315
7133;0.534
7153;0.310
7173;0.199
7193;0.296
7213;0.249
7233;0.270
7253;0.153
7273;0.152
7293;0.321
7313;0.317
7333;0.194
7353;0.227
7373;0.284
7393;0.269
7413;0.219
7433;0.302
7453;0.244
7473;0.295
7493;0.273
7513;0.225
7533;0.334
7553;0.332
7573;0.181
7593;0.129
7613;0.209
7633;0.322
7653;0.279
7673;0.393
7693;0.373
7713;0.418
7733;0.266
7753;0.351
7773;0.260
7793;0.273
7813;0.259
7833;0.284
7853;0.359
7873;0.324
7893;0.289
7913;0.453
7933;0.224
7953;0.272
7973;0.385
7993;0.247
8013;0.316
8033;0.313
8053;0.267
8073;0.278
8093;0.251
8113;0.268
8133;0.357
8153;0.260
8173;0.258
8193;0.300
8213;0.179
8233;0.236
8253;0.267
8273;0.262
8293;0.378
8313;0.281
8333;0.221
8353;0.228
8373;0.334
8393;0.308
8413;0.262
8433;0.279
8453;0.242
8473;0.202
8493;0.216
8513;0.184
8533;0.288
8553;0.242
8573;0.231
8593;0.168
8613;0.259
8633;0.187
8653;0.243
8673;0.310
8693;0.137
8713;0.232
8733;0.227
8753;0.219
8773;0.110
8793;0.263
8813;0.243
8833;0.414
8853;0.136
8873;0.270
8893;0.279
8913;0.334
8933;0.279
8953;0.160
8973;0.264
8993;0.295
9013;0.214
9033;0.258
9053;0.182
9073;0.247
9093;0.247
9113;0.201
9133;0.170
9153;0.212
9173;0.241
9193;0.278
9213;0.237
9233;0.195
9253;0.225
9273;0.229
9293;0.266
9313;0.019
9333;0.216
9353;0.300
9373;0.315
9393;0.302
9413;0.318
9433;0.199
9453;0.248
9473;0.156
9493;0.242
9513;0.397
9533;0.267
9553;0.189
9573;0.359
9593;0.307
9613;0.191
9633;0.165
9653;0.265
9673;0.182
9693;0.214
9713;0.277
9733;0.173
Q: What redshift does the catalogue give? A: 0.09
